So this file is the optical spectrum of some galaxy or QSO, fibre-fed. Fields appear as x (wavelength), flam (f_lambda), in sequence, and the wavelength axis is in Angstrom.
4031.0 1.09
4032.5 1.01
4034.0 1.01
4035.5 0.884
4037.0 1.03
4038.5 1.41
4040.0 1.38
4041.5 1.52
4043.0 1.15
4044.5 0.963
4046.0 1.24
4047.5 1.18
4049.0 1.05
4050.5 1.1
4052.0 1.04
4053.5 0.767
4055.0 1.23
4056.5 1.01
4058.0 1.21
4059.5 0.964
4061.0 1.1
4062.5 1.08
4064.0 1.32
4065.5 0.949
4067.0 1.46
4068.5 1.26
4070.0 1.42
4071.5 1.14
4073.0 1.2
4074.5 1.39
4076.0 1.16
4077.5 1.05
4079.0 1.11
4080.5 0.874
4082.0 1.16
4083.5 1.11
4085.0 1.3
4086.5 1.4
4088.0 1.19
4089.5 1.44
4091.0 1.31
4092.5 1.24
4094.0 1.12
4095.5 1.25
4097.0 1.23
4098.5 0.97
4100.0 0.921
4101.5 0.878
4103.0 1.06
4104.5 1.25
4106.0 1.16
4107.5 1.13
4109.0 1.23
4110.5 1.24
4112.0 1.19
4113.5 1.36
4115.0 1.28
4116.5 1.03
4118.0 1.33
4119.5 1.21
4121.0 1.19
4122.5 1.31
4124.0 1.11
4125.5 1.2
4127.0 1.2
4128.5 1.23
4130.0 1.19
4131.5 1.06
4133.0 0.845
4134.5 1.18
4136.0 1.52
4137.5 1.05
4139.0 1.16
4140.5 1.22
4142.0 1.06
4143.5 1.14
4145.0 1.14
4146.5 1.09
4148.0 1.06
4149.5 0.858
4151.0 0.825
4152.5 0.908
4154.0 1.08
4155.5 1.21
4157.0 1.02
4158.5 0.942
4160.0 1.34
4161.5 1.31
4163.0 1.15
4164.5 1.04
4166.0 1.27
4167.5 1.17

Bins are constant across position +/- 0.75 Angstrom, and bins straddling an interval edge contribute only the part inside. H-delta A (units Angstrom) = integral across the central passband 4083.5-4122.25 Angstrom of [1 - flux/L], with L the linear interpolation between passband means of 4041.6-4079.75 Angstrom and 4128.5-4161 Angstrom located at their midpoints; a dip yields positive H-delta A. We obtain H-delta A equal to -2.6 Angstrom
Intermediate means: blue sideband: 1.15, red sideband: 1.1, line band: 1.2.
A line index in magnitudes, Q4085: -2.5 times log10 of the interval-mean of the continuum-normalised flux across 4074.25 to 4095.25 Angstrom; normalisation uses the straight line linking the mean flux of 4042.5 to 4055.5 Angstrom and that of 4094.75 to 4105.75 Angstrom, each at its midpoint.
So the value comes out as -0.11 mag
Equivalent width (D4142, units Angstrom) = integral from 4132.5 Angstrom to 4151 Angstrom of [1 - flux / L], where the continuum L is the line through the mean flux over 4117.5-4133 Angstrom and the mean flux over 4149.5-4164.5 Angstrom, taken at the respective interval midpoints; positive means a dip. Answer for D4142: 0.4 Angstrom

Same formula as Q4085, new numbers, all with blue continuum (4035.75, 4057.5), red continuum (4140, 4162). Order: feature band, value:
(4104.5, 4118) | -0.104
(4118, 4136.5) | -0.093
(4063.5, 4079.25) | -0.091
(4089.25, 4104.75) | -0.028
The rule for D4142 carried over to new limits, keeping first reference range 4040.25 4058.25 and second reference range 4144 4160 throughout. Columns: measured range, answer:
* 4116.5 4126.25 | -1.4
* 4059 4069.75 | -0.6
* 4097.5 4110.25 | -0.1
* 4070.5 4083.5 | -0.5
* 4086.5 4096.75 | -1.7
